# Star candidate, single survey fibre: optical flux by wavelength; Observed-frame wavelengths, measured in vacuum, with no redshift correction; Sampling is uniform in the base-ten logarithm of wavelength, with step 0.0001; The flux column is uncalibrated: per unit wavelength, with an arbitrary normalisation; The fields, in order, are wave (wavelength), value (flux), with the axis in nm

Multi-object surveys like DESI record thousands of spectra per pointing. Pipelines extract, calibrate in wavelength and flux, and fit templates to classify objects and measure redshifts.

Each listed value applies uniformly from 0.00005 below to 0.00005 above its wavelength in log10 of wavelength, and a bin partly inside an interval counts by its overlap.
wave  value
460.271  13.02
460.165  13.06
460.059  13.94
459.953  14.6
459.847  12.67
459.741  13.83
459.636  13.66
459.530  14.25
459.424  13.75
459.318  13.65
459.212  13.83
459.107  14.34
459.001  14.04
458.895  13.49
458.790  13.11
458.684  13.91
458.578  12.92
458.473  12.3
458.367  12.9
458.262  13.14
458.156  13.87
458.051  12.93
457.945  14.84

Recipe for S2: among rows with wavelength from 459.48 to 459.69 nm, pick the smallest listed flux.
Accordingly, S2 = 13.66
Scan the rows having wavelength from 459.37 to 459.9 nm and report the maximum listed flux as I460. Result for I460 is 14.25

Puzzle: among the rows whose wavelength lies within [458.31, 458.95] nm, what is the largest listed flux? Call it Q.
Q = 13.91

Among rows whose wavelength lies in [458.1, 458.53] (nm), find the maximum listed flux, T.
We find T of 13.87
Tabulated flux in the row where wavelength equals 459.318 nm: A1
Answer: 13.65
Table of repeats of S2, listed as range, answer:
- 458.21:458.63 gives 12.3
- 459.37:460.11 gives 12.67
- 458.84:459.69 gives 13.49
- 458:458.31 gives 12.93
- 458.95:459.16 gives 14.04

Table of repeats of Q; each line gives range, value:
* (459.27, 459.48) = 13.75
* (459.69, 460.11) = 14.6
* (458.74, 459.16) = 14.34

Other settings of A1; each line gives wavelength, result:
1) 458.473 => 12.3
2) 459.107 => 14.34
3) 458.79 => 13.11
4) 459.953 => 14.6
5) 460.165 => 13.06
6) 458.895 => 13.49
